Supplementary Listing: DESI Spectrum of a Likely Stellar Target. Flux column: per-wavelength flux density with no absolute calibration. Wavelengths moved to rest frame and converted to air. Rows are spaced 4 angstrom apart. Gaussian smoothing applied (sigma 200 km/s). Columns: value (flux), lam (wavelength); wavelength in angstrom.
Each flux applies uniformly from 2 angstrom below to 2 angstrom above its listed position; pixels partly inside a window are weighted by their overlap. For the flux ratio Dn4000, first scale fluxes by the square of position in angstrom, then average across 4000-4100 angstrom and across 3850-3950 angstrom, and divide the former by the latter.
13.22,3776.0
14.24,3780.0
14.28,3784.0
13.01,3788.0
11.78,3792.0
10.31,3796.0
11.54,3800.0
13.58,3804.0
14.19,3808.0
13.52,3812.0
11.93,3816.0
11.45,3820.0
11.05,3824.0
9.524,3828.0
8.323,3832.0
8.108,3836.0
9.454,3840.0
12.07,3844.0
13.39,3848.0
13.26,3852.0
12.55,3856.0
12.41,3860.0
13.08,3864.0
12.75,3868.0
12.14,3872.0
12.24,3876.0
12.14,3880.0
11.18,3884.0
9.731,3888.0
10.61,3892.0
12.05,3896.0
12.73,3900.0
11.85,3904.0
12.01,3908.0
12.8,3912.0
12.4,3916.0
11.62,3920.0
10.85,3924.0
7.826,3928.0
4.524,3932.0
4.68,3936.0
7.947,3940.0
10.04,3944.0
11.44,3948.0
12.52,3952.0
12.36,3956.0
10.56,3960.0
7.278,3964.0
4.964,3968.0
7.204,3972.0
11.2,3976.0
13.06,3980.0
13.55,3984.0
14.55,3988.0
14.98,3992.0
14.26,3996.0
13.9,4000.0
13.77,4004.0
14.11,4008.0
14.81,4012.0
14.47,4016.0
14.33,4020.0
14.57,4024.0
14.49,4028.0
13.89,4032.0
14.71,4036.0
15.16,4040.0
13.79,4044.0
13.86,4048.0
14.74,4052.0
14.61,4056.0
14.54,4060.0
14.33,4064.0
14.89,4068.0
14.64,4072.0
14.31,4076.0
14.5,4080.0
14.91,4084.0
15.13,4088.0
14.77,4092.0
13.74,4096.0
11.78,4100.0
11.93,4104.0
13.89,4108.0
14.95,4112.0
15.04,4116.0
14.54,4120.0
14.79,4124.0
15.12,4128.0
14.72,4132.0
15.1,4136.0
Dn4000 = 1.41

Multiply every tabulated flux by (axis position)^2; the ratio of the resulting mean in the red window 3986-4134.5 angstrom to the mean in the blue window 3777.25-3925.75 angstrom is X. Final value 1.3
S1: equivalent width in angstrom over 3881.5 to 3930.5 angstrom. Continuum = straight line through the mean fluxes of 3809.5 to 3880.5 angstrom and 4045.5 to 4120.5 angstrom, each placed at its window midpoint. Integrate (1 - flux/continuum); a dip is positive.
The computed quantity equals 4.2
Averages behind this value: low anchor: 11.6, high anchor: 14.3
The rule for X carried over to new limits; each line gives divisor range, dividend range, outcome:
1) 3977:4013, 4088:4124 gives 1.05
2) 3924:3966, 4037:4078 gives 1.70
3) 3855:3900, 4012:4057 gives 1.31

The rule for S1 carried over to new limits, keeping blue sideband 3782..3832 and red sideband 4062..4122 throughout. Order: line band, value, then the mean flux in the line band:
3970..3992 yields 1.95 angstrom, 12.2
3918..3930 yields 2.62 angstrom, 10.1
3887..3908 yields 1.97 angstrom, 11.5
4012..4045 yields -1.77 angstrom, 14.5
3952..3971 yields 5.91 angstrom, 9.1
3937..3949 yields 3.52 angstrom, 9.25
